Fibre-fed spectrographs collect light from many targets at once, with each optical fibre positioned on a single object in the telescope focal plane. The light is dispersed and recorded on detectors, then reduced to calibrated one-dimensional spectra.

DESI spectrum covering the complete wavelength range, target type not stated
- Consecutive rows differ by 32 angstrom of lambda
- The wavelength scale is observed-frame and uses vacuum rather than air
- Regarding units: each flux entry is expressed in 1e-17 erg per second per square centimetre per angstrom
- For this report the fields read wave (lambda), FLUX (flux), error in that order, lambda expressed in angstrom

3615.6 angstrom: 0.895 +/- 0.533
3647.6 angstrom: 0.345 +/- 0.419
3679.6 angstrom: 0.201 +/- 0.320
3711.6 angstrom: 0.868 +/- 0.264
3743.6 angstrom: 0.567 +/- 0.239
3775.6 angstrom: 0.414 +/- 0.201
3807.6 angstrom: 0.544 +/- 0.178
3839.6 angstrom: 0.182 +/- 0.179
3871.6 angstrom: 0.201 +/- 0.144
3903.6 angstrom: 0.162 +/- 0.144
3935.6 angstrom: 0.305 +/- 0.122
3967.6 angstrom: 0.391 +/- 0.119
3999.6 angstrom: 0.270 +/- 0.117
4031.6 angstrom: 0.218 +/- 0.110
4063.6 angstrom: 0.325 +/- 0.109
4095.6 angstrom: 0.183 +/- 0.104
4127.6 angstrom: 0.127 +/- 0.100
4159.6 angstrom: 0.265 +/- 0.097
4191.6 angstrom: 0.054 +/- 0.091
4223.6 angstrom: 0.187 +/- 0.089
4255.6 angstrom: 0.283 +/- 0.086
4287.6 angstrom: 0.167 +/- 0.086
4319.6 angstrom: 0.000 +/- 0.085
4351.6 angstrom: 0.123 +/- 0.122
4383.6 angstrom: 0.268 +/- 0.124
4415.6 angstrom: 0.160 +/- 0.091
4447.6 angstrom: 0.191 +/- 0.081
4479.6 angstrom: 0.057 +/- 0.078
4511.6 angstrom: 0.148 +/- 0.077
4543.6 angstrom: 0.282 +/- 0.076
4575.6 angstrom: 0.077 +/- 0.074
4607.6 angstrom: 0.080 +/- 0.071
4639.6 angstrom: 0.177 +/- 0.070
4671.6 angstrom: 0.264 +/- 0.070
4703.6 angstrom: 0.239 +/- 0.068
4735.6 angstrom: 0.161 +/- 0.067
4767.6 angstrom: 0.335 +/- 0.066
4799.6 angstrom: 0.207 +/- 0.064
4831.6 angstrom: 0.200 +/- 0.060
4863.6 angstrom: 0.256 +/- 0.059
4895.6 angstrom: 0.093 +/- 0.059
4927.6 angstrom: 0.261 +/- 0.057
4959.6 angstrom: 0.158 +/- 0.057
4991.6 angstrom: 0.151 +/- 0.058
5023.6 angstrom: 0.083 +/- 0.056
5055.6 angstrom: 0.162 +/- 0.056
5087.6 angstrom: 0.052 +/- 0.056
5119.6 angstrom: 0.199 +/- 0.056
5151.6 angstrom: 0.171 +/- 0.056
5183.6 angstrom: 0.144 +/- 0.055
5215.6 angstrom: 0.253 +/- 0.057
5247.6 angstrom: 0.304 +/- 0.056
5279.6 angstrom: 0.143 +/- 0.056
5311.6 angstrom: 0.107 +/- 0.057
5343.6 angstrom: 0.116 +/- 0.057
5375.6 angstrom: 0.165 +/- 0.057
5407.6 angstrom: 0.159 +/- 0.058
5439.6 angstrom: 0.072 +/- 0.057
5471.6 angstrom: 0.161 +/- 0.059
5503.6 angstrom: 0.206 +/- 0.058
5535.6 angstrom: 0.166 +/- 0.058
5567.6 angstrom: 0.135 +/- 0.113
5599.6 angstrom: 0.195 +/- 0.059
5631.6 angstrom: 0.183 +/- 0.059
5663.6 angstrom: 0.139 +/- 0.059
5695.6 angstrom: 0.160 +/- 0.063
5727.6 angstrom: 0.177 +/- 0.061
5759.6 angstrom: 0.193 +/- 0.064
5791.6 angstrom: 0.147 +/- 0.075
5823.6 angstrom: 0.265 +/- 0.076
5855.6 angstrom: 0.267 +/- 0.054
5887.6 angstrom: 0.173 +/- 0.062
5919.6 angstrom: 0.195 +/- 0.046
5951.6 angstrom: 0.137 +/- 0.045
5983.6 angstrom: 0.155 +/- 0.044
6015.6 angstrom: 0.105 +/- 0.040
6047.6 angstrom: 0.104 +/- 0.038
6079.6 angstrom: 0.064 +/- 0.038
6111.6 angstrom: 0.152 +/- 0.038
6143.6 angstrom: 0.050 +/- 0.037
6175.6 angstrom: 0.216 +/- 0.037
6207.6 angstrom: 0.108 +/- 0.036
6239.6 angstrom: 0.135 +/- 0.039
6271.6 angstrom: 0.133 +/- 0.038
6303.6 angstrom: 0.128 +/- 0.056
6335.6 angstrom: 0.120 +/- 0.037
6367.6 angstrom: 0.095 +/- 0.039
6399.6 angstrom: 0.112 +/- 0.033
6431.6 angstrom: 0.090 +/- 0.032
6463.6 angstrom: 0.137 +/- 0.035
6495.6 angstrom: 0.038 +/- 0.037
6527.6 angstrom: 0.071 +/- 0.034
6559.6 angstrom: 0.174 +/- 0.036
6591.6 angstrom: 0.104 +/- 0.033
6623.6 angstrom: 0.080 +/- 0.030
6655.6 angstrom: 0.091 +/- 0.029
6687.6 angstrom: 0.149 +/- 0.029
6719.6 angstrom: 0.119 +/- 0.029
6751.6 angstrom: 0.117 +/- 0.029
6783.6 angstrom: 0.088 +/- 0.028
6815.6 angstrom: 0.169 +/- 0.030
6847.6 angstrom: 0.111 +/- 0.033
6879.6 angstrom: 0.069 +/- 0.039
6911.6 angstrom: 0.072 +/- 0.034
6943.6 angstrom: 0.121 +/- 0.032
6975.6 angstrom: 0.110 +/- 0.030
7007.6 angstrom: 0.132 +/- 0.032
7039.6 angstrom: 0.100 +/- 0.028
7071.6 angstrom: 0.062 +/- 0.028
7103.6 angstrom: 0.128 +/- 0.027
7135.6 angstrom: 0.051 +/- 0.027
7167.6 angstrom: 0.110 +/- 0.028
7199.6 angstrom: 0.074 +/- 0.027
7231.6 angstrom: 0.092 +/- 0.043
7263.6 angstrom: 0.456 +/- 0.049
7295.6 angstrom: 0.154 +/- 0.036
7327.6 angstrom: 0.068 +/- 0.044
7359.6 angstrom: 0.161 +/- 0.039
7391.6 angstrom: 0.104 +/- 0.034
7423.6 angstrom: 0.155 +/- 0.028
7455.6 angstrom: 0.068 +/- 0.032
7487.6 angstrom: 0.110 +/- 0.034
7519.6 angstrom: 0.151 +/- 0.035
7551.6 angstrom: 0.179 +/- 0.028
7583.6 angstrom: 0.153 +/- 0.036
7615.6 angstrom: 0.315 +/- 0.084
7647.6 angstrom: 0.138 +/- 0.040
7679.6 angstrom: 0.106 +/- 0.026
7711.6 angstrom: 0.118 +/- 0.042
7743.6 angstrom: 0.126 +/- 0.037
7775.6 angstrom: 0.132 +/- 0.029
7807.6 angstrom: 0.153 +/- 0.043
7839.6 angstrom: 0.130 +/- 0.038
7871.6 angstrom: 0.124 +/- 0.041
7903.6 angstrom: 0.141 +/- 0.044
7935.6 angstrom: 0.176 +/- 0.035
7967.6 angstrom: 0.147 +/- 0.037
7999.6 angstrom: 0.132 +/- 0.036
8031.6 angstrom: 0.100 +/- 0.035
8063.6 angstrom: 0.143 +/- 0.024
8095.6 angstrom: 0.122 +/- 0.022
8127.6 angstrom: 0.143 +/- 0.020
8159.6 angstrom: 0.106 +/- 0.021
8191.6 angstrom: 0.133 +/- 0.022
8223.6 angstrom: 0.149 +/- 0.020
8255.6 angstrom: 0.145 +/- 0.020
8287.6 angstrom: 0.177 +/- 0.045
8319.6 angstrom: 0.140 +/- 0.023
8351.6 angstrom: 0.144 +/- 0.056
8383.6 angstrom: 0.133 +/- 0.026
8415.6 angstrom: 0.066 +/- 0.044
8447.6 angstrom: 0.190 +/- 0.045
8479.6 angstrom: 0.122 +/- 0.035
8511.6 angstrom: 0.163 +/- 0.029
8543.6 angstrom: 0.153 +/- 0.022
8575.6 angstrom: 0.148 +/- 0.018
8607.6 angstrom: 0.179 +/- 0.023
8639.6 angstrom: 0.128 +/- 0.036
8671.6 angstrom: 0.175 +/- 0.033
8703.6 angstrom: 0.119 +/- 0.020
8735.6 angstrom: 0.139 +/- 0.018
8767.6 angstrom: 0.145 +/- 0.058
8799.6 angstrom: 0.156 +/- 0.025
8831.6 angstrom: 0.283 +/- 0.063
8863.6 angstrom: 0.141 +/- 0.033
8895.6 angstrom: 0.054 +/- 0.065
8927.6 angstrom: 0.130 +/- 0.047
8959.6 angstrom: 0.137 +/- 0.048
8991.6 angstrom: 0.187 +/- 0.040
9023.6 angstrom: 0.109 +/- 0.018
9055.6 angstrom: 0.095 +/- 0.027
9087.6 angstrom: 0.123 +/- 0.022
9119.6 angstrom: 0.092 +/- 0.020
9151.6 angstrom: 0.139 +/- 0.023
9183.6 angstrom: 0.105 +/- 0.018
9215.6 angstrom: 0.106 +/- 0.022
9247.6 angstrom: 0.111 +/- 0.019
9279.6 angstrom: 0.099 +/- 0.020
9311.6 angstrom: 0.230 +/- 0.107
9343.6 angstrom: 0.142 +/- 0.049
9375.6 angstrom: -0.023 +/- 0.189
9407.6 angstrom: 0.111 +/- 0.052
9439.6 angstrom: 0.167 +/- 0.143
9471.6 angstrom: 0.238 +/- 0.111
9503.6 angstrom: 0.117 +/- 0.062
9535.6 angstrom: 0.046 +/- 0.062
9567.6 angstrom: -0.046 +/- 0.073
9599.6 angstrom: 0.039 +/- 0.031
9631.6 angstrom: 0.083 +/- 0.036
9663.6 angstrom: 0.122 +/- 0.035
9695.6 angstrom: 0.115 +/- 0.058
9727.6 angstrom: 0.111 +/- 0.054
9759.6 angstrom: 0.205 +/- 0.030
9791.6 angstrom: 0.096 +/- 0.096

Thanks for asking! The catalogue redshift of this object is 0.948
